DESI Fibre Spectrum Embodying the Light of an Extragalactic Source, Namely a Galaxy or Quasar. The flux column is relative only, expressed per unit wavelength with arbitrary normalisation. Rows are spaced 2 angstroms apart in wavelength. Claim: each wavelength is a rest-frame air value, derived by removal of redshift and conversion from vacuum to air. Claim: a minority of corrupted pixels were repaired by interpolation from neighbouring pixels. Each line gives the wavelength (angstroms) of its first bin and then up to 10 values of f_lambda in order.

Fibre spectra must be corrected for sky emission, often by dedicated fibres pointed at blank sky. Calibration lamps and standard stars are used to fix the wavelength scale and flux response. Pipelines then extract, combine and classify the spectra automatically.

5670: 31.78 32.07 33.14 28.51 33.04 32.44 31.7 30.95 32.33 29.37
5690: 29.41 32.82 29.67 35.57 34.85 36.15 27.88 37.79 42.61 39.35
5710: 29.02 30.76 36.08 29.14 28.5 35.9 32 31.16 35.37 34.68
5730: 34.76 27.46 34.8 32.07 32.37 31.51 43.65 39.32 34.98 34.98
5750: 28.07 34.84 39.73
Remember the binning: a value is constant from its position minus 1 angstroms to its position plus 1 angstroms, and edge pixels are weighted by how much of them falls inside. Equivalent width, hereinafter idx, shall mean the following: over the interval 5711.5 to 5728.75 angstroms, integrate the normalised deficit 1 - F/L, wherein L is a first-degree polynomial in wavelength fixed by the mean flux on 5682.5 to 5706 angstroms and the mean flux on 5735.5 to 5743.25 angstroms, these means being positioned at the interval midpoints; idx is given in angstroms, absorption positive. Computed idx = 0.8 angstroms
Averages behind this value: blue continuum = 32.9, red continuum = 35.2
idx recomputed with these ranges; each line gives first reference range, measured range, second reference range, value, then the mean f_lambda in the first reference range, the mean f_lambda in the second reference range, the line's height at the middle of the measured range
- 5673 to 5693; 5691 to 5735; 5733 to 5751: -0.6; 31.4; 34.6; 33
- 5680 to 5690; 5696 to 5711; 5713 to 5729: -1.6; 31.1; 32.9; 32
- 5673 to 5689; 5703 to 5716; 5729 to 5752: -1.1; 31.4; 34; 32.7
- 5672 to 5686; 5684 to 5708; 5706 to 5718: -0.8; 31.7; 33.3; 32.5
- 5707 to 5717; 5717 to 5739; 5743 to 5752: 0.6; 32.9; 34.4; 33.6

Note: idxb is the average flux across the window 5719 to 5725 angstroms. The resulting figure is 33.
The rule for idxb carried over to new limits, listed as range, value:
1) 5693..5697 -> 32.6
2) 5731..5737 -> 31.4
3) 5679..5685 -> 31.7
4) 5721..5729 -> 33.3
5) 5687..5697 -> 31.4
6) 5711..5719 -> 31.1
